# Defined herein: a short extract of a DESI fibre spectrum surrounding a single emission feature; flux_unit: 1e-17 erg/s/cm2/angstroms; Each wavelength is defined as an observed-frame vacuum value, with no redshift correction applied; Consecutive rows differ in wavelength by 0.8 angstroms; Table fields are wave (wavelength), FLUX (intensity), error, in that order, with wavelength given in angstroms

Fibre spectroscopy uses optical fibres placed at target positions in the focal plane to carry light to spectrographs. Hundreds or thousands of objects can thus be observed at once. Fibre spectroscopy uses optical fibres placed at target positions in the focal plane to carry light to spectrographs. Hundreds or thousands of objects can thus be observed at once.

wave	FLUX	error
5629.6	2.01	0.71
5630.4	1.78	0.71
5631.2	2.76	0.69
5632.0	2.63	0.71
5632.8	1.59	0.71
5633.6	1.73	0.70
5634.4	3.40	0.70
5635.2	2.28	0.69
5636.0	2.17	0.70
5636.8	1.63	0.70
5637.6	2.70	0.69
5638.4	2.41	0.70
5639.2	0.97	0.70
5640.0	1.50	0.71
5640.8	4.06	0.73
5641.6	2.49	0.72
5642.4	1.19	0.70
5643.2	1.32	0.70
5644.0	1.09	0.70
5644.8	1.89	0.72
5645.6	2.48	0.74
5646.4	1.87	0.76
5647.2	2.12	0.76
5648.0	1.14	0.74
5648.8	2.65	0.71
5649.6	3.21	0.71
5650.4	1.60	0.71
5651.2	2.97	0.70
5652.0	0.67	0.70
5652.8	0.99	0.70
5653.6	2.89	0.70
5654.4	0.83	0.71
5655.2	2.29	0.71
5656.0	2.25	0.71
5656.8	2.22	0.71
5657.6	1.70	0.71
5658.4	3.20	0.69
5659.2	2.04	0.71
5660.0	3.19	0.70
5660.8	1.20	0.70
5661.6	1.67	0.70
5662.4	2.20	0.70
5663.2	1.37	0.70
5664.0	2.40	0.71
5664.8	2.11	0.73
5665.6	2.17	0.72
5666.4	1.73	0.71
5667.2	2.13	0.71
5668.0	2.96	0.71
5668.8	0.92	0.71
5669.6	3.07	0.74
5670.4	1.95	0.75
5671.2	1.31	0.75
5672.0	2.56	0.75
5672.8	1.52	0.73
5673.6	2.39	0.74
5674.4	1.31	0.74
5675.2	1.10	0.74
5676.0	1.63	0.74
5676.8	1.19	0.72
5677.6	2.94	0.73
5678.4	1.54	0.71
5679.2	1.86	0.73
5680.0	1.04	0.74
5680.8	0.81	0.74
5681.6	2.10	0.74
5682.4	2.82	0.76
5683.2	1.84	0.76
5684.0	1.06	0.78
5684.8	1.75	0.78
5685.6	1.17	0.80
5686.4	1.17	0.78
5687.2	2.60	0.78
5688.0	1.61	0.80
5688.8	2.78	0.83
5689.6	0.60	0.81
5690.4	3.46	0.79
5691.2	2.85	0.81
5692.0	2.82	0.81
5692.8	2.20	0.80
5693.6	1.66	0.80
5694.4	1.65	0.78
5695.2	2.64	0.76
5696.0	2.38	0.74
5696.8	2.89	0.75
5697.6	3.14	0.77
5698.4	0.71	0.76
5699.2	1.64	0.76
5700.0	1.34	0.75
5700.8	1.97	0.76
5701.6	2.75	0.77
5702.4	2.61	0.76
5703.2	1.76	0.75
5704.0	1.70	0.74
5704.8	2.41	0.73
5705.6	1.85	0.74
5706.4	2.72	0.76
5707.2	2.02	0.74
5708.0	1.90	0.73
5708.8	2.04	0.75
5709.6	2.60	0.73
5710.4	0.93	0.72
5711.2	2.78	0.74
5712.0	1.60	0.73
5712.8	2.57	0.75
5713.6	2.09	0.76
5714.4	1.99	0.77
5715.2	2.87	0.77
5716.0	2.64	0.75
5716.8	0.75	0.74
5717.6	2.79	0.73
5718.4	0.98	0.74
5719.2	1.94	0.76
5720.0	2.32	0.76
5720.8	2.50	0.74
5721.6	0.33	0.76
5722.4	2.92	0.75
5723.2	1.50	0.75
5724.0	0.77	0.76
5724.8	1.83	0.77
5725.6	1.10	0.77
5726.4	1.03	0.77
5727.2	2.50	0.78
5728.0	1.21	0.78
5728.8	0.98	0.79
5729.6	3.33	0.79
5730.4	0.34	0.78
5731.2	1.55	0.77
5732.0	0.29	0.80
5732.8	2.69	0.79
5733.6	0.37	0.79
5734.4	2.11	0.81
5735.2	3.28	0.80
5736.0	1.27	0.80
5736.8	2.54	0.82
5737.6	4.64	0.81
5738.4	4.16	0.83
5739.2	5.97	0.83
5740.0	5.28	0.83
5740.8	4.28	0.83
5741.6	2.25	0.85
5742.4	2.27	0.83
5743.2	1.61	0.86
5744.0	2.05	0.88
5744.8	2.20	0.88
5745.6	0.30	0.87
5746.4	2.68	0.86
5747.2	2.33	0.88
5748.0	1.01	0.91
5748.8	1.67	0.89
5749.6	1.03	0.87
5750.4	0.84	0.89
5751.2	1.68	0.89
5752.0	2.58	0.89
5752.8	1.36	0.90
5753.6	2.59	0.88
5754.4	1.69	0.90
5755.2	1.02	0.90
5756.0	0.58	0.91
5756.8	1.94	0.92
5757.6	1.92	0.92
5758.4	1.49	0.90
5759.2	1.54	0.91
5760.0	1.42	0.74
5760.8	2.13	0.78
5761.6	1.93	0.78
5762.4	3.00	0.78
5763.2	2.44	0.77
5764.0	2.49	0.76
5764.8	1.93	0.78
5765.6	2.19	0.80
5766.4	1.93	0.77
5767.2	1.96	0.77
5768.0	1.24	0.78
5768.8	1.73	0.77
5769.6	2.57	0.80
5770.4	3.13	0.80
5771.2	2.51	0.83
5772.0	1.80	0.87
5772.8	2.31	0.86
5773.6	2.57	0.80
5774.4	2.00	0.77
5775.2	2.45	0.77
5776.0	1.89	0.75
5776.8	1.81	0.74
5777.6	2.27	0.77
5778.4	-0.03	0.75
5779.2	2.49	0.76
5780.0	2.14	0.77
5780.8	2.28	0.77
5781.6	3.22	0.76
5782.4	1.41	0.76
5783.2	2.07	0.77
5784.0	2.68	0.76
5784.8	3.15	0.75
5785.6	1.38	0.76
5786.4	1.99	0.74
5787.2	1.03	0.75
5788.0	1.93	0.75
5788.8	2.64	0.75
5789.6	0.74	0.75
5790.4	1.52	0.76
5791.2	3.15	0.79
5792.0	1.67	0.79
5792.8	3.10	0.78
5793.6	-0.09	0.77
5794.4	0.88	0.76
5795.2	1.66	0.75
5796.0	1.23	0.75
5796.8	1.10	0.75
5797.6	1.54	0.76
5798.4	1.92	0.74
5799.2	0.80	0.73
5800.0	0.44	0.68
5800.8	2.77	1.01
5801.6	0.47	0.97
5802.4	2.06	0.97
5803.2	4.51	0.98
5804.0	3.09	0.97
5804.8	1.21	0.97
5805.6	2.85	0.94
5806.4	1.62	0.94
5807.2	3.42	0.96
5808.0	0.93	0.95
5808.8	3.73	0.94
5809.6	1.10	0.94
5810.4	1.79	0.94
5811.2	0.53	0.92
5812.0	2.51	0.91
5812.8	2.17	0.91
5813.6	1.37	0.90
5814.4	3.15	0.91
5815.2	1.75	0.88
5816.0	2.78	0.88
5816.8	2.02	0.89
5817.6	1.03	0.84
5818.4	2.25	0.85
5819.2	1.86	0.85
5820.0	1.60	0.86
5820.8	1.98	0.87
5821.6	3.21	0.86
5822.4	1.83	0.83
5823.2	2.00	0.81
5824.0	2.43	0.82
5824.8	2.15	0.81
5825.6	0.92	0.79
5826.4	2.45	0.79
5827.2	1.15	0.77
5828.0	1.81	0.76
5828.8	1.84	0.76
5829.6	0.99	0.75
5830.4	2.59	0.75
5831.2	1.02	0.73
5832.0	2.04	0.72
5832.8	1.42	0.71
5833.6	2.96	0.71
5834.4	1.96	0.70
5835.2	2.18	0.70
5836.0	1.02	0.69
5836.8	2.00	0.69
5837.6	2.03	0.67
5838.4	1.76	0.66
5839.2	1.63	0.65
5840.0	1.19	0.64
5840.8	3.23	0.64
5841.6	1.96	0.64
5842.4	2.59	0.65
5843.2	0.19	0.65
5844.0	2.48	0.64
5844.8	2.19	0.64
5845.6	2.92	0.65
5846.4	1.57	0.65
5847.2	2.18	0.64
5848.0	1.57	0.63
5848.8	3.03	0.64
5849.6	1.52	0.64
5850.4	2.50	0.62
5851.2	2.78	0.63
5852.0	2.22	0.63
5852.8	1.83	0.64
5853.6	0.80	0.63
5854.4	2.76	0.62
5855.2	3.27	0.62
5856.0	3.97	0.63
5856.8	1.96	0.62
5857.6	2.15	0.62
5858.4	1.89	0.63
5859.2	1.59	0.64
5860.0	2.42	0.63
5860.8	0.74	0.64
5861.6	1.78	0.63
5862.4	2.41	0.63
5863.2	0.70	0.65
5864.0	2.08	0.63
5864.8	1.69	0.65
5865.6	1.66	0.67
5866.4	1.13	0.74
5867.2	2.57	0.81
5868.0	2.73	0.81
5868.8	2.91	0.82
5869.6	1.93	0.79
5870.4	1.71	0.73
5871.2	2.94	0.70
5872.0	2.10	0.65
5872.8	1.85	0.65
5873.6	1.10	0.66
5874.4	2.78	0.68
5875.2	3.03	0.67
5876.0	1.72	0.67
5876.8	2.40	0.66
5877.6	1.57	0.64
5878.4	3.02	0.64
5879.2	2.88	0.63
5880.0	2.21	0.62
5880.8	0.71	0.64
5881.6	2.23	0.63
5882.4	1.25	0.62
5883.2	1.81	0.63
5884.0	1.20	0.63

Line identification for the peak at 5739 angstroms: H-beta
